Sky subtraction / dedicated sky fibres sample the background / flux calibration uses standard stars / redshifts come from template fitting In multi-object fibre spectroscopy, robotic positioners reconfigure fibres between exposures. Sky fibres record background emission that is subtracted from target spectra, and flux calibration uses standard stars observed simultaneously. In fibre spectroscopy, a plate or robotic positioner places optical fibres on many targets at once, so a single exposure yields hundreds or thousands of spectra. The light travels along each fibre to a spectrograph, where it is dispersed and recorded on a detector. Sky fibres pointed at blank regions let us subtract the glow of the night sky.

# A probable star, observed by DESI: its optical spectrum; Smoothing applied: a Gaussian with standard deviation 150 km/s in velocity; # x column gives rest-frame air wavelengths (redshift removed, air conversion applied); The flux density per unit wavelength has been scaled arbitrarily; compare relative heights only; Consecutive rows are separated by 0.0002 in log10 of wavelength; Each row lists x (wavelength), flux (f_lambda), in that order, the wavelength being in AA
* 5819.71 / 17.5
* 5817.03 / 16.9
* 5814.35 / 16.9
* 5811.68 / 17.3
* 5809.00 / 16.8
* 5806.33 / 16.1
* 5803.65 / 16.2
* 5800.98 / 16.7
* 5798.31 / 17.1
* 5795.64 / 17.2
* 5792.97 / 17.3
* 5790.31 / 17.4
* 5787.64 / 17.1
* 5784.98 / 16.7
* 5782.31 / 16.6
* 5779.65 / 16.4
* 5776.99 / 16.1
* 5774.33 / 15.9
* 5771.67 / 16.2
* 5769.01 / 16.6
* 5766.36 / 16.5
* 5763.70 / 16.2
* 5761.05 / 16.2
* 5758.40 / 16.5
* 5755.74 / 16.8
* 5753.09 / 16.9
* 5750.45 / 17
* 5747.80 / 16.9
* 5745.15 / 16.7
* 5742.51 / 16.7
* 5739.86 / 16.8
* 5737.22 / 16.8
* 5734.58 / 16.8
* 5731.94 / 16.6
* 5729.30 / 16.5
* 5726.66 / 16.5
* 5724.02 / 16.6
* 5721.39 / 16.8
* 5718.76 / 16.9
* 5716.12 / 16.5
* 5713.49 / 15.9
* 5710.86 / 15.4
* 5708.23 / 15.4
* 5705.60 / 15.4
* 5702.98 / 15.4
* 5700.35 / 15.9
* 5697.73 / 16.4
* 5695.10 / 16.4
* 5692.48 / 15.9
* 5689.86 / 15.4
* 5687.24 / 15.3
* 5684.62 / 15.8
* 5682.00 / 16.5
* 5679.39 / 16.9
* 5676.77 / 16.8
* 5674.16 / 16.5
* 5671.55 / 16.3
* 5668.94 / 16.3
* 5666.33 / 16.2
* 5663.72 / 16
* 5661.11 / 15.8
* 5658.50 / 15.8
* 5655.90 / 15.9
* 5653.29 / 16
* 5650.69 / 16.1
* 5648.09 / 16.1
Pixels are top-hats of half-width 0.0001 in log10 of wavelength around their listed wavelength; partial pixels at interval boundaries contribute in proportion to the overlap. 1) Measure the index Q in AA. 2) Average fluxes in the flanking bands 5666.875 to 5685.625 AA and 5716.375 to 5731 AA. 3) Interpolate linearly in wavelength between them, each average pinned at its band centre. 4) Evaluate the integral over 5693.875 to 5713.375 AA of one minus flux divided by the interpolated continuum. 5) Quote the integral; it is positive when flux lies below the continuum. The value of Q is 0.9 AA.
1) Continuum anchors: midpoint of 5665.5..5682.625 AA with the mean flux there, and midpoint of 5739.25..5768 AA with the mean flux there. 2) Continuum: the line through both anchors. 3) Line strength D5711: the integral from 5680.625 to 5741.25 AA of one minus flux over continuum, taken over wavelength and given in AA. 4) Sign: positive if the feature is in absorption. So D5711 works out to 1.5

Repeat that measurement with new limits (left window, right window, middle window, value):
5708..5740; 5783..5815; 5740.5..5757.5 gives -0.2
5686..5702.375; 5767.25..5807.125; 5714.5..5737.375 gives -0.7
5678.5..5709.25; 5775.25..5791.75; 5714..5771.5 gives -1.1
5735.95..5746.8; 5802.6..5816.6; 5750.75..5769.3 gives 0.2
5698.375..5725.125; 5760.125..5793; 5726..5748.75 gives -0.7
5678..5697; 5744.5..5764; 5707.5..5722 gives 0.1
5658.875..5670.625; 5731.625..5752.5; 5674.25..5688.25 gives -0.1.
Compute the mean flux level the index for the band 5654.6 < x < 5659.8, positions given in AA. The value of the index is 15.9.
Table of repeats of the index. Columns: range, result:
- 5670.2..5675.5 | 16.4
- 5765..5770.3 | 16.6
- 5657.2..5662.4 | 15.8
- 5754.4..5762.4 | 16.5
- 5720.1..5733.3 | 16.6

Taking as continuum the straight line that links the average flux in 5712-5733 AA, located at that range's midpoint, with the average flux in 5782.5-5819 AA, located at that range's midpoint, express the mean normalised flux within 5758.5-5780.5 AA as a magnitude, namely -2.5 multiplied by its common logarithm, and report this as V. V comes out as 0.03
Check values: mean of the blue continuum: 16.5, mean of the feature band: 16.3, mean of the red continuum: 16.9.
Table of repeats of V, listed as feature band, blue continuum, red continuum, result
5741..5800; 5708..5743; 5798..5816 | -0.01 mag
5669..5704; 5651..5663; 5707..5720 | -0.01 mag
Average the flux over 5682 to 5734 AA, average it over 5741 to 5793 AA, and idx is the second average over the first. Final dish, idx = 1.03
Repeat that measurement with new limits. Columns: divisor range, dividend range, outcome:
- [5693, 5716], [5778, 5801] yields 1.07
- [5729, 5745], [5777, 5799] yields 1.01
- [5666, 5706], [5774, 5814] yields 1.04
